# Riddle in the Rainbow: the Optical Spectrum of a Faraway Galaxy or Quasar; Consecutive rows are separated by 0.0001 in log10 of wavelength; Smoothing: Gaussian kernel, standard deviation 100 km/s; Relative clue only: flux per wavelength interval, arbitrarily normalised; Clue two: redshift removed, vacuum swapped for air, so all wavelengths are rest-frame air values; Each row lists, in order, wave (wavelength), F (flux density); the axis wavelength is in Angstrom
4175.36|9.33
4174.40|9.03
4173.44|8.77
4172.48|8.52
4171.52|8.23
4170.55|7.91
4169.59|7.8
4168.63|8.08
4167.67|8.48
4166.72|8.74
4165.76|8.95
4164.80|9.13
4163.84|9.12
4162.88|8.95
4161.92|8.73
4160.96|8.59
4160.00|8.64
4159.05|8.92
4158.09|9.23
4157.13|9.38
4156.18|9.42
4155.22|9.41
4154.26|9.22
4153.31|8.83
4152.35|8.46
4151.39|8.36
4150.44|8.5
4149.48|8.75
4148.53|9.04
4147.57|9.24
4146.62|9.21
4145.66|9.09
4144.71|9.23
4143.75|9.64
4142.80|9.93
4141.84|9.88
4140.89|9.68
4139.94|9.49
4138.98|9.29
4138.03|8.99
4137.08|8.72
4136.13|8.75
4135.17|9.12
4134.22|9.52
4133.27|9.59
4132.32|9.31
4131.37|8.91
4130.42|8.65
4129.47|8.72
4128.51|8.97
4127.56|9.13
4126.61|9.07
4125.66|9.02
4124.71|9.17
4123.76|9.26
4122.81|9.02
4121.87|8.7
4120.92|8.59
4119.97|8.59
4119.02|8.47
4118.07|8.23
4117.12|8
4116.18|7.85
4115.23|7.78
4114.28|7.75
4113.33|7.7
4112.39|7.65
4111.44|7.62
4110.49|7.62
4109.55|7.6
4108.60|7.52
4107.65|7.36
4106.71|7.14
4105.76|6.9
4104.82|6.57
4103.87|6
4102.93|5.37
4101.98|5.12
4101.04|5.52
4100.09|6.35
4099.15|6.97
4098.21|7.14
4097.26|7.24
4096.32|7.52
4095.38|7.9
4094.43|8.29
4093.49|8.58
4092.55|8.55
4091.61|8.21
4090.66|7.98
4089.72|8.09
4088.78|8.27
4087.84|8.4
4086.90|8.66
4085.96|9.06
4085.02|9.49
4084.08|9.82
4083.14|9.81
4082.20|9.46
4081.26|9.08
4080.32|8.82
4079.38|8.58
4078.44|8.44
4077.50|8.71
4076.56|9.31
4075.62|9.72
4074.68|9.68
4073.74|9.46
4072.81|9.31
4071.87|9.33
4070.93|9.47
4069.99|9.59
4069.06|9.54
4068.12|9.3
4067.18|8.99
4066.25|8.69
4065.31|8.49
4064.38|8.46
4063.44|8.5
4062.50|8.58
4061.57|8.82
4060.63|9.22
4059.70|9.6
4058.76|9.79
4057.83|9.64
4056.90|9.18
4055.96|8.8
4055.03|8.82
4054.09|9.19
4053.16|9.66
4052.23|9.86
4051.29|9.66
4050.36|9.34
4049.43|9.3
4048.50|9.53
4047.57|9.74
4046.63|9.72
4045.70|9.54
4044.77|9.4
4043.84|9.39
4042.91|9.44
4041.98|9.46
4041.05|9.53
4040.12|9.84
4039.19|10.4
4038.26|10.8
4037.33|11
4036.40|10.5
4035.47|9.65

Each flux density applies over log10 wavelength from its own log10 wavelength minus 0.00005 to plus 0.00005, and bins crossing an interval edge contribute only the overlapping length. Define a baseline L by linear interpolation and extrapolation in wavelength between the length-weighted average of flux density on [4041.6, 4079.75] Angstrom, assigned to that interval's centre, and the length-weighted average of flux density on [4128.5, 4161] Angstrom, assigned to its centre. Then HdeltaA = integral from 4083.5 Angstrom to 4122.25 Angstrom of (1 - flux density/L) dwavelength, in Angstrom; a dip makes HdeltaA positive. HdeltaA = 6.2 Angstrom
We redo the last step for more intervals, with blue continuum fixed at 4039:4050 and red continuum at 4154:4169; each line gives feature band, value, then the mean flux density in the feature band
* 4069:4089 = 0.45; 9.19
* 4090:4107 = 4.04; 7.08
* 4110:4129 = 1.58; 8.41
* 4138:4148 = -0.44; 9.44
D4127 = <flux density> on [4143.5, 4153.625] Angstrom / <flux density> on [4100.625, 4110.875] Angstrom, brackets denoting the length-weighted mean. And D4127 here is 1.3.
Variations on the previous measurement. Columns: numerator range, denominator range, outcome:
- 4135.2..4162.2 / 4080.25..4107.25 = 1.17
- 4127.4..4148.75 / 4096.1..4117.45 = 1.31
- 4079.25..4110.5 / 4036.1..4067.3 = 0.83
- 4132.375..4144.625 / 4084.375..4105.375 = 1.24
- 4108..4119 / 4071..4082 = 0.85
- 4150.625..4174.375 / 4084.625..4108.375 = 1.17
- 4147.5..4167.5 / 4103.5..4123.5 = 1.15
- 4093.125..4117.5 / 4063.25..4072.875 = 0.79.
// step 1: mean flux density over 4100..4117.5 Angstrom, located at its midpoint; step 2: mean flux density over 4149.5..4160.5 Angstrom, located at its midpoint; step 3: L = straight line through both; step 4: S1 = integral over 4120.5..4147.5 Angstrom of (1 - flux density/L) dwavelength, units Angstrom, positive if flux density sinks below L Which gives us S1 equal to -3.7 Angstrom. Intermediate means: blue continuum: 7.03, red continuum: 8.94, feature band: 9.17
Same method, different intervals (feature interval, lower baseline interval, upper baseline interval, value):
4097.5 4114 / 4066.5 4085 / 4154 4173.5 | 4.1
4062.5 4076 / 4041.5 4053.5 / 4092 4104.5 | -1.2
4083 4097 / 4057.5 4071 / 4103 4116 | -0.8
